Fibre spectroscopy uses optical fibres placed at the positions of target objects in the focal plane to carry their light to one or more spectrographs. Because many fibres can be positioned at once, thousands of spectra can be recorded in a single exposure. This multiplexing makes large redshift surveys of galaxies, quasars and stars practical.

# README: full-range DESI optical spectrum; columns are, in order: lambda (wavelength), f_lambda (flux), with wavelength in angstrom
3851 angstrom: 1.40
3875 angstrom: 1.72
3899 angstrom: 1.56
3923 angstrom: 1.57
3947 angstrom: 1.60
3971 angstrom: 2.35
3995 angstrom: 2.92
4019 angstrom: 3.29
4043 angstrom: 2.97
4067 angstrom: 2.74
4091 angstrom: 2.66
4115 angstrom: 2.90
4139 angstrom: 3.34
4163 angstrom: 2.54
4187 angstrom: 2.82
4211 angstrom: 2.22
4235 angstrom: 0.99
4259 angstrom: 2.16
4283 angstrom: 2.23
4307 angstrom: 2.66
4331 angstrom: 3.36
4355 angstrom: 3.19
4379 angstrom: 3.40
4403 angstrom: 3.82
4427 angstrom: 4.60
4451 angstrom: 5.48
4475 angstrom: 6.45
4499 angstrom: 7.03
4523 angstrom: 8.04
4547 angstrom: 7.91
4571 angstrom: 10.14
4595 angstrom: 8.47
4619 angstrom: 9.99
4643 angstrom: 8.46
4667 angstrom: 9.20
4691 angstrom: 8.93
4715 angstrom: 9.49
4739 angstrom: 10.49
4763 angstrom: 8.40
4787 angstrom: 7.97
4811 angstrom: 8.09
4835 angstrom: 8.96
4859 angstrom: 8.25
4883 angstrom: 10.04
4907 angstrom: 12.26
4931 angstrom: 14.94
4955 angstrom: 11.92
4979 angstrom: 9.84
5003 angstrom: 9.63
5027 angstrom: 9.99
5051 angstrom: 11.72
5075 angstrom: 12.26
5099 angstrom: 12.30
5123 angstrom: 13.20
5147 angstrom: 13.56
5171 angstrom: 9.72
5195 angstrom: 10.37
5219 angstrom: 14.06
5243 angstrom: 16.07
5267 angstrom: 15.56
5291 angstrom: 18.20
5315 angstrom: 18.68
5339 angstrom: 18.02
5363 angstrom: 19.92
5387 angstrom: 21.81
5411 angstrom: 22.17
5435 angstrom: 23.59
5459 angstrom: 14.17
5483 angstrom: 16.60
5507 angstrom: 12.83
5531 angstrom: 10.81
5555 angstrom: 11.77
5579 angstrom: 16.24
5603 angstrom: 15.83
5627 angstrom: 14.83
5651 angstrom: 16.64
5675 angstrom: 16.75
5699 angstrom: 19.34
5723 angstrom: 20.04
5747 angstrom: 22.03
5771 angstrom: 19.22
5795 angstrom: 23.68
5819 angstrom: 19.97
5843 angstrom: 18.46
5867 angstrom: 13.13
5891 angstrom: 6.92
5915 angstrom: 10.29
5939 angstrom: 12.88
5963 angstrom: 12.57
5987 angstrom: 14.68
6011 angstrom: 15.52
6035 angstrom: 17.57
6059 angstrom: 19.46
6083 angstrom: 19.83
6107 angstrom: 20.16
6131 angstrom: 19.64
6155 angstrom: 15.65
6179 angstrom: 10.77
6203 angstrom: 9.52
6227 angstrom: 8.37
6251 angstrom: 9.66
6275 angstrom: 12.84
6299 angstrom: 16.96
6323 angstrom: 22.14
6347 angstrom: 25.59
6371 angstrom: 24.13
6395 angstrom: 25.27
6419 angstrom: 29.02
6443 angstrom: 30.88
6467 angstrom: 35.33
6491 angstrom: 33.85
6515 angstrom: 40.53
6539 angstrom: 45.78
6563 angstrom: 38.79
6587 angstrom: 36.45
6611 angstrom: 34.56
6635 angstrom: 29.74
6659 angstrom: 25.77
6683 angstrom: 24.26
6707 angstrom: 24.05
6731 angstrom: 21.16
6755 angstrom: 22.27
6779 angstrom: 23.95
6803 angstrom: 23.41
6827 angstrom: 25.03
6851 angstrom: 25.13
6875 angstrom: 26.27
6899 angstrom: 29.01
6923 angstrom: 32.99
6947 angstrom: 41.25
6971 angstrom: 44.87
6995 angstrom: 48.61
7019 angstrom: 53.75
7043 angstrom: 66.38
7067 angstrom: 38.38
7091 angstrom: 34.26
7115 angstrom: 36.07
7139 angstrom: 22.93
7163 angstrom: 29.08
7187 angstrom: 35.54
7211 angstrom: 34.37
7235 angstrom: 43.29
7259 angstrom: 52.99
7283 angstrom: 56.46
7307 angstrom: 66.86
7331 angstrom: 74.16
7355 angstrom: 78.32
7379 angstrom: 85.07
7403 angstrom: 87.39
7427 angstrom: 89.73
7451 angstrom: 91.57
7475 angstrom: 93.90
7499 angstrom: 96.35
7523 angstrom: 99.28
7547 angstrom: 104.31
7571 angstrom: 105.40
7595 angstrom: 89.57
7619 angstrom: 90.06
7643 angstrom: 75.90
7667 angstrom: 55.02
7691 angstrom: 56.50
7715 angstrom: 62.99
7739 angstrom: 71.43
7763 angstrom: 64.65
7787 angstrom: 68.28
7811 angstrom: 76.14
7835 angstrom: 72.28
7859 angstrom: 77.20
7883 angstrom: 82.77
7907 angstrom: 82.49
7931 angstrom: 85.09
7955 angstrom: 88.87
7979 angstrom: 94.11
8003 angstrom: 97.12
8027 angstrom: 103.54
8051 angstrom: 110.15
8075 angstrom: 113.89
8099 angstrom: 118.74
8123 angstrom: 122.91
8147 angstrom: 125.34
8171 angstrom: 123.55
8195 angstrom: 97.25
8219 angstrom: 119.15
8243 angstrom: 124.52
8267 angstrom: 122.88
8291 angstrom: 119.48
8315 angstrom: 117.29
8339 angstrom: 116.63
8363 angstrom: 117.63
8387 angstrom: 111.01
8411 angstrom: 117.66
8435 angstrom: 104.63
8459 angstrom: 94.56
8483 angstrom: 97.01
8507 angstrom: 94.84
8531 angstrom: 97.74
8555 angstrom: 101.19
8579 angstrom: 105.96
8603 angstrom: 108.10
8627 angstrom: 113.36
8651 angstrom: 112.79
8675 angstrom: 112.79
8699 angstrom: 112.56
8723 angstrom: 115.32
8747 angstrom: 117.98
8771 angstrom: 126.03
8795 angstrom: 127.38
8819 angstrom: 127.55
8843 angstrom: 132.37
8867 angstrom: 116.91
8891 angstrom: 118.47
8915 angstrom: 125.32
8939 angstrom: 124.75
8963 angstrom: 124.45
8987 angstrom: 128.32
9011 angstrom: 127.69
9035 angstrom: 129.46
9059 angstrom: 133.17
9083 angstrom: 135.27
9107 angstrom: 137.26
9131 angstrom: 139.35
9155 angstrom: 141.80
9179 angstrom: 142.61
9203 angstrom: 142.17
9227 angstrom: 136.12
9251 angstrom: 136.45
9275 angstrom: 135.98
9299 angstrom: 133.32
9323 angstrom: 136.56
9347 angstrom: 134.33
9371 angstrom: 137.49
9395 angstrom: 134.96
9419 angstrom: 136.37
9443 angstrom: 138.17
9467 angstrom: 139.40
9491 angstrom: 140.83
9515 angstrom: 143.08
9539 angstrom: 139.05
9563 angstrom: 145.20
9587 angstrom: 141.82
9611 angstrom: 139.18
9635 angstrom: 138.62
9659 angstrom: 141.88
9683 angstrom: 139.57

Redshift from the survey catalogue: 0.00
